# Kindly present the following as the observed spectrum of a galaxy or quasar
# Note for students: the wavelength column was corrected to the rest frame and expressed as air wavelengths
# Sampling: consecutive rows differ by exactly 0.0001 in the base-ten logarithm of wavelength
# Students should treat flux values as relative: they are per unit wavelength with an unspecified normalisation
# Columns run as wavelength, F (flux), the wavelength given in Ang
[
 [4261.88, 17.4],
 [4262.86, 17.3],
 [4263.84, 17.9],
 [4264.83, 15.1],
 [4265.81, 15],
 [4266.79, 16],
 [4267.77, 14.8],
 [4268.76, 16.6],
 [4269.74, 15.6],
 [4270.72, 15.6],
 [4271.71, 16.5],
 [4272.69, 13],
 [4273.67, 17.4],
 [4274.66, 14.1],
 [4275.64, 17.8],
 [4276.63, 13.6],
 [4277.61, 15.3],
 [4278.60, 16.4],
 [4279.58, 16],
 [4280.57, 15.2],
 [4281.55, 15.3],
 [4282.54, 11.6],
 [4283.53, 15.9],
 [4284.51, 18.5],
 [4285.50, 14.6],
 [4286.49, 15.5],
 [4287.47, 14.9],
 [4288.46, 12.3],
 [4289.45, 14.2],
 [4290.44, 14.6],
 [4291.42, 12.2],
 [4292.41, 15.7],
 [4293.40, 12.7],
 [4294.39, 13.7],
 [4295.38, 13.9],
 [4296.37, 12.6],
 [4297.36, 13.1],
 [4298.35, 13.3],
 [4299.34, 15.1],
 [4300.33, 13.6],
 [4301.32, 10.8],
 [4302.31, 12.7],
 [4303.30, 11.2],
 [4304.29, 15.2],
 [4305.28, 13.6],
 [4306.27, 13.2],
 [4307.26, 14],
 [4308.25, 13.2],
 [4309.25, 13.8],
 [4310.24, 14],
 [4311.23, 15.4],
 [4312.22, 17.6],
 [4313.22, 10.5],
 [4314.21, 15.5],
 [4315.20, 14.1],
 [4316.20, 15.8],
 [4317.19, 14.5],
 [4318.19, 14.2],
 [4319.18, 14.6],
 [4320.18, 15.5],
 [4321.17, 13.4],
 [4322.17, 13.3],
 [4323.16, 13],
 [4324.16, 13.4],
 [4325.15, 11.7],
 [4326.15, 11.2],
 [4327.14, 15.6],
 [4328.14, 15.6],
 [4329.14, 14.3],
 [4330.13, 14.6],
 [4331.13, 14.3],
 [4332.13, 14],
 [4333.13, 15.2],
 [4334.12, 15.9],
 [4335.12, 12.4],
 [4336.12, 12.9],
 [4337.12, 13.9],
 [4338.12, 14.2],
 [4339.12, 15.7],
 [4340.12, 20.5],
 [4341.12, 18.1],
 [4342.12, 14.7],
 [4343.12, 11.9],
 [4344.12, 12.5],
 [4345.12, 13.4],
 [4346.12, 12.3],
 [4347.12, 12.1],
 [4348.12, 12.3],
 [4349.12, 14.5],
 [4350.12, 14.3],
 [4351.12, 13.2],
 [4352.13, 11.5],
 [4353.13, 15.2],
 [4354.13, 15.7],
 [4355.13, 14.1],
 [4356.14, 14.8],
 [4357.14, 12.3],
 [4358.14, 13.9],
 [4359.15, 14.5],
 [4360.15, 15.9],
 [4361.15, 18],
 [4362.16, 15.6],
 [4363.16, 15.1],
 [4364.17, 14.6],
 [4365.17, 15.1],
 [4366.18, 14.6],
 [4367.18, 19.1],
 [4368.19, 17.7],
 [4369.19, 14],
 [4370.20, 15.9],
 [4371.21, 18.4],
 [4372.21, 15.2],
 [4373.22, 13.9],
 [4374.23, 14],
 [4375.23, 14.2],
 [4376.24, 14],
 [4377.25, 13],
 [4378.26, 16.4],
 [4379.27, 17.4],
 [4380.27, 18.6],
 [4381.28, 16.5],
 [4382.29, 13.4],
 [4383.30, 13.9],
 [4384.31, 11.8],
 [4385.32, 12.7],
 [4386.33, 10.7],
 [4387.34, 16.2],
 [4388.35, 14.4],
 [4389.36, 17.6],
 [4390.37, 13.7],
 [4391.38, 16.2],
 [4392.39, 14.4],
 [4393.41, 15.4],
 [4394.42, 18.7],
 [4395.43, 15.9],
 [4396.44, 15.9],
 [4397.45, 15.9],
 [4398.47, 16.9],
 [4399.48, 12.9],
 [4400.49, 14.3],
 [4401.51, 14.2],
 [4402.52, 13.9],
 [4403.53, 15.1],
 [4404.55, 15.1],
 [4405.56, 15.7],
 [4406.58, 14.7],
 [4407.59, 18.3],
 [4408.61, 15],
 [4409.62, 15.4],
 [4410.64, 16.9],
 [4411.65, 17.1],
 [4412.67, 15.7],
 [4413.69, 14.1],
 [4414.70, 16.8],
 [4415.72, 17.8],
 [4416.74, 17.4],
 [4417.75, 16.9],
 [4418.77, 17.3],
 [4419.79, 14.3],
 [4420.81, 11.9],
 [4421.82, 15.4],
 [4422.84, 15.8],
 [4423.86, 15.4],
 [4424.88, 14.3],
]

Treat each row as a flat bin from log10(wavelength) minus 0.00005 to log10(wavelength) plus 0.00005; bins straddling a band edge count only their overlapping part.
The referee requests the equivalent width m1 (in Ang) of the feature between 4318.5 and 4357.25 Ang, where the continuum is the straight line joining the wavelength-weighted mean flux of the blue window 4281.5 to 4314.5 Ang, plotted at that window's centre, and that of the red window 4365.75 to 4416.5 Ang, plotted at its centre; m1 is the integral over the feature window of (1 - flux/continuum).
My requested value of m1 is 1.3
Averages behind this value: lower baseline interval 13.9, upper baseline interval 15.4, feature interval 14.1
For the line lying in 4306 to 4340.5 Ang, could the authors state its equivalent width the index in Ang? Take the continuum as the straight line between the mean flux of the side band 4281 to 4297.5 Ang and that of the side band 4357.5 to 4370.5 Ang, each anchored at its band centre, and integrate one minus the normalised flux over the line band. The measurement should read 1.3 Ang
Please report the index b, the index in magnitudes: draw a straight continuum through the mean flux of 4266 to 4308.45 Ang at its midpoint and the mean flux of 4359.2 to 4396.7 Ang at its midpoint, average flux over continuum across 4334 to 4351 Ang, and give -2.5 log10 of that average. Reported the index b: 0.06 mag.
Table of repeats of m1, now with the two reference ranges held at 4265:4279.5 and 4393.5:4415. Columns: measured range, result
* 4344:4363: 1.9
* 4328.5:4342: 0.5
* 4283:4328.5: 4.7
